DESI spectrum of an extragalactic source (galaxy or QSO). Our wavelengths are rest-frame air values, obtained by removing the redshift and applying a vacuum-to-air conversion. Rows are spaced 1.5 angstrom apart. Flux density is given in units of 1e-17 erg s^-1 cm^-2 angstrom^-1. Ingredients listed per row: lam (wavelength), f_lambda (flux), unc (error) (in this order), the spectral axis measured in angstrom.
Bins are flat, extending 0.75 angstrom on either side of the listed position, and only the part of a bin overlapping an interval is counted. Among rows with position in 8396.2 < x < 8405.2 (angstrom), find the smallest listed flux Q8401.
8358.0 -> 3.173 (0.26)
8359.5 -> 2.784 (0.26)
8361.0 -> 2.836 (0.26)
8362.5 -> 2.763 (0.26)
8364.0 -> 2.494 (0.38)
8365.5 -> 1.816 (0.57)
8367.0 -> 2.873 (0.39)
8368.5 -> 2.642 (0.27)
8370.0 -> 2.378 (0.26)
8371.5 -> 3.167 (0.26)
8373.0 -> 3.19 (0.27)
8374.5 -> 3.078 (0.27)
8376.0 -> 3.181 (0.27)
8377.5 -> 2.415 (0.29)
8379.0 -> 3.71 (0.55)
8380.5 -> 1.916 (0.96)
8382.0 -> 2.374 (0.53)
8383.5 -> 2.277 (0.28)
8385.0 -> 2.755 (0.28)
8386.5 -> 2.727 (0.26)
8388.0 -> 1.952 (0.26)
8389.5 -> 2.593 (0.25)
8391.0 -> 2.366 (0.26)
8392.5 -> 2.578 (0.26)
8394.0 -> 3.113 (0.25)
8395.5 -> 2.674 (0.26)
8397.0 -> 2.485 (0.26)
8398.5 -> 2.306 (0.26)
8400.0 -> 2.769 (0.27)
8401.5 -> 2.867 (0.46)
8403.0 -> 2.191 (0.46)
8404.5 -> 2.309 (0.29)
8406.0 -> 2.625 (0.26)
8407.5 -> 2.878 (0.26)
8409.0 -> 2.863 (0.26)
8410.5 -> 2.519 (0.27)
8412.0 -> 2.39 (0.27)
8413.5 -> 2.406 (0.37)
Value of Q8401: 2.191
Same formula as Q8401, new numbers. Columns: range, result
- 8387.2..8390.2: 1.952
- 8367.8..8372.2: 2.378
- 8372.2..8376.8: 3.078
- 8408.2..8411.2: 2.519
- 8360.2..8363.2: 2.763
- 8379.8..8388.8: 1.916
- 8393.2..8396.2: 2.674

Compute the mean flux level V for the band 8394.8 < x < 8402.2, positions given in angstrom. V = 2.62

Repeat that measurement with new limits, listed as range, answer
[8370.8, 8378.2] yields 3.01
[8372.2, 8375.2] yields 3.14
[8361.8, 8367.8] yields 2.49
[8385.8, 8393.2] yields 2.44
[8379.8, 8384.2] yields 2.19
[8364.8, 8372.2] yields 2.58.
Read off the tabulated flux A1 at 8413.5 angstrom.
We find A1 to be 2.406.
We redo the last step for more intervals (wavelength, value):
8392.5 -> 2.578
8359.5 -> 2.784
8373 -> 3.19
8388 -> 1.952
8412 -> 2.39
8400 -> 2.769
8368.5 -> 2.642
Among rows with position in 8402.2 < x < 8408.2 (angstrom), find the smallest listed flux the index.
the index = 2.191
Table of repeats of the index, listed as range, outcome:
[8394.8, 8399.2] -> 2.306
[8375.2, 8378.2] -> 2.415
